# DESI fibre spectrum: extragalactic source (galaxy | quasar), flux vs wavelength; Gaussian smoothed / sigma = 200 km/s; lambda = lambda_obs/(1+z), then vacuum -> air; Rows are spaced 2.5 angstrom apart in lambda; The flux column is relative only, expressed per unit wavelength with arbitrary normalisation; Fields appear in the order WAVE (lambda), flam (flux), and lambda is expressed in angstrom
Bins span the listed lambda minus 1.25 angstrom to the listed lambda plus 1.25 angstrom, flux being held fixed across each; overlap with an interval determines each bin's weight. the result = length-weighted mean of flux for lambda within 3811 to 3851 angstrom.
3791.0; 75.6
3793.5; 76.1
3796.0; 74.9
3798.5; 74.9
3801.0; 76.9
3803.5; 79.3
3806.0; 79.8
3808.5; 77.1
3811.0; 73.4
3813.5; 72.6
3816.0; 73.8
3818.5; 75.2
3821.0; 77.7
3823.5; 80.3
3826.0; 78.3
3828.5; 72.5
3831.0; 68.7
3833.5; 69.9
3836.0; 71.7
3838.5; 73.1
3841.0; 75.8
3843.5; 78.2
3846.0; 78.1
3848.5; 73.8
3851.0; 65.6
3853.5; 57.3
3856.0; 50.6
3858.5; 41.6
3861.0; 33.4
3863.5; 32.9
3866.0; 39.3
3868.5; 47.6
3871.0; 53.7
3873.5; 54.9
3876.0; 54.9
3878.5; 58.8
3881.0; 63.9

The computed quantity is 74.3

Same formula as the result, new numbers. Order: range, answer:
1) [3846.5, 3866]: 51.1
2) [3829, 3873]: 59.6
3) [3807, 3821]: 74.8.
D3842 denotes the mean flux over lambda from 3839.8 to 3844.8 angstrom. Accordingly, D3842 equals 77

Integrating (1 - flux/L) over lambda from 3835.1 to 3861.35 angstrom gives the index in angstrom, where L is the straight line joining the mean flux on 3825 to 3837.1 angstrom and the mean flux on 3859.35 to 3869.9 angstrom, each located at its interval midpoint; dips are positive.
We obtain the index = -4.27 angstrom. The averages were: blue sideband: 72.1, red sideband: 38.6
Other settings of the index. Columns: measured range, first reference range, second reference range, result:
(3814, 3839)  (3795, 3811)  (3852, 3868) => -4.51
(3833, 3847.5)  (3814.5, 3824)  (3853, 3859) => -3.25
